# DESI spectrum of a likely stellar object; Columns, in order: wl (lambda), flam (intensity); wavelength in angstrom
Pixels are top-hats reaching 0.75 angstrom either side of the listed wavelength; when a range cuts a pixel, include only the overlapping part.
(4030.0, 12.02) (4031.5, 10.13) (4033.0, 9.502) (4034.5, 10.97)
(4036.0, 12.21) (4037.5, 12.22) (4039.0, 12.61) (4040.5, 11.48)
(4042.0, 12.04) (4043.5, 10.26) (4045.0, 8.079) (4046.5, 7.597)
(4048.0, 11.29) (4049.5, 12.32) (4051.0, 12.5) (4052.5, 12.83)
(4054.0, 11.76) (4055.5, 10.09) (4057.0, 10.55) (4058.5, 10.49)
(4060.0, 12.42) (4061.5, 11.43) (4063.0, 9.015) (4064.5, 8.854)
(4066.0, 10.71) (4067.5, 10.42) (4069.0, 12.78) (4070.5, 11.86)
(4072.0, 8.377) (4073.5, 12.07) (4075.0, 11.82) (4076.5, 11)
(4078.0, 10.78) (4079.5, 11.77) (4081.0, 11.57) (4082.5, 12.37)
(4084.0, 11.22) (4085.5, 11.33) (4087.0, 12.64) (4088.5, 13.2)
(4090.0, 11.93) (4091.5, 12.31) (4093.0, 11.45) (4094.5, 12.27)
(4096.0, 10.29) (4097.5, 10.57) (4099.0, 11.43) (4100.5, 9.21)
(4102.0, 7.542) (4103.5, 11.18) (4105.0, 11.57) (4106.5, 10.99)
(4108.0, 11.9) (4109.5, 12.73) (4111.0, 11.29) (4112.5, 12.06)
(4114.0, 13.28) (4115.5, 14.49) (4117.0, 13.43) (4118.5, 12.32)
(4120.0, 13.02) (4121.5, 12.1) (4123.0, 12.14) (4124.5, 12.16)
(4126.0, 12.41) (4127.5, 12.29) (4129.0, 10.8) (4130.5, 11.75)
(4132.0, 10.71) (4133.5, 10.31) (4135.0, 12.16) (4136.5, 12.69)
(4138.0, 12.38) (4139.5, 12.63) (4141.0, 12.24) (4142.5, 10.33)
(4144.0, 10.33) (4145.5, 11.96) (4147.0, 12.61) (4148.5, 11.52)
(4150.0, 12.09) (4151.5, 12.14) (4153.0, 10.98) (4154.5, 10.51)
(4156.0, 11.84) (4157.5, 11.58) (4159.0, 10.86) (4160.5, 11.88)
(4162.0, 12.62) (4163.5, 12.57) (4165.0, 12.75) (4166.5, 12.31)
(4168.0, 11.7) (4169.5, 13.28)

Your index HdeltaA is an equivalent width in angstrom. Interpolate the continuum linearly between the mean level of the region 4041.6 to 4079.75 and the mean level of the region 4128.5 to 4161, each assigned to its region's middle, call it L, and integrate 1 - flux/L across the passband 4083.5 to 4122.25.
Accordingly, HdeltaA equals -1.88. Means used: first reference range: 10.9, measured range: 11.8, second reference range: 11.6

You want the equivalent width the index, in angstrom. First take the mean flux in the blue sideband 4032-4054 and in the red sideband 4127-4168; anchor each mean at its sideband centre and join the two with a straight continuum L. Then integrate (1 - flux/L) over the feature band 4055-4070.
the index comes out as 0.7 angstrom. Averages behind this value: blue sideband 11.1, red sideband 11.7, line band 10.7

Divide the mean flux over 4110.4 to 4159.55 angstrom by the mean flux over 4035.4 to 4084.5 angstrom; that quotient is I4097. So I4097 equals 1.07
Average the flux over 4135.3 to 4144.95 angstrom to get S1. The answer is 11.8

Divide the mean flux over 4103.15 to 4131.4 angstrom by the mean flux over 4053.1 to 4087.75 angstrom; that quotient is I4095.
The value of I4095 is 1.10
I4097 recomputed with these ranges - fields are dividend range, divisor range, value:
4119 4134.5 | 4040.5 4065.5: 1.10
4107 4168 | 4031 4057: 1.09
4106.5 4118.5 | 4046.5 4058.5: 1.12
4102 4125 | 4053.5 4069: 1.14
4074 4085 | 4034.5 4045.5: 1.02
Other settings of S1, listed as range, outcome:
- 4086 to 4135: 11.7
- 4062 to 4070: 10.4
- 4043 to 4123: 11.3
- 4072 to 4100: 11.6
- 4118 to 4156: 11.8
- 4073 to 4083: 11.6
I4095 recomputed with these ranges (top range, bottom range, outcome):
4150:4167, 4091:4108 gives 1.09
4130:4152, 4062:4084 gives 1.07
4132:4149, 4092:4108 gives 1.09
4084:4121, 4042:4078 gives 1.09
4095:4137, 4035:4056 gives 1.04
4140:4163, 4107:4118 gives 0.91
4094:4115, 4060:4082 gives 1.02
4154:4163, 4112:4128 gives 0.91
